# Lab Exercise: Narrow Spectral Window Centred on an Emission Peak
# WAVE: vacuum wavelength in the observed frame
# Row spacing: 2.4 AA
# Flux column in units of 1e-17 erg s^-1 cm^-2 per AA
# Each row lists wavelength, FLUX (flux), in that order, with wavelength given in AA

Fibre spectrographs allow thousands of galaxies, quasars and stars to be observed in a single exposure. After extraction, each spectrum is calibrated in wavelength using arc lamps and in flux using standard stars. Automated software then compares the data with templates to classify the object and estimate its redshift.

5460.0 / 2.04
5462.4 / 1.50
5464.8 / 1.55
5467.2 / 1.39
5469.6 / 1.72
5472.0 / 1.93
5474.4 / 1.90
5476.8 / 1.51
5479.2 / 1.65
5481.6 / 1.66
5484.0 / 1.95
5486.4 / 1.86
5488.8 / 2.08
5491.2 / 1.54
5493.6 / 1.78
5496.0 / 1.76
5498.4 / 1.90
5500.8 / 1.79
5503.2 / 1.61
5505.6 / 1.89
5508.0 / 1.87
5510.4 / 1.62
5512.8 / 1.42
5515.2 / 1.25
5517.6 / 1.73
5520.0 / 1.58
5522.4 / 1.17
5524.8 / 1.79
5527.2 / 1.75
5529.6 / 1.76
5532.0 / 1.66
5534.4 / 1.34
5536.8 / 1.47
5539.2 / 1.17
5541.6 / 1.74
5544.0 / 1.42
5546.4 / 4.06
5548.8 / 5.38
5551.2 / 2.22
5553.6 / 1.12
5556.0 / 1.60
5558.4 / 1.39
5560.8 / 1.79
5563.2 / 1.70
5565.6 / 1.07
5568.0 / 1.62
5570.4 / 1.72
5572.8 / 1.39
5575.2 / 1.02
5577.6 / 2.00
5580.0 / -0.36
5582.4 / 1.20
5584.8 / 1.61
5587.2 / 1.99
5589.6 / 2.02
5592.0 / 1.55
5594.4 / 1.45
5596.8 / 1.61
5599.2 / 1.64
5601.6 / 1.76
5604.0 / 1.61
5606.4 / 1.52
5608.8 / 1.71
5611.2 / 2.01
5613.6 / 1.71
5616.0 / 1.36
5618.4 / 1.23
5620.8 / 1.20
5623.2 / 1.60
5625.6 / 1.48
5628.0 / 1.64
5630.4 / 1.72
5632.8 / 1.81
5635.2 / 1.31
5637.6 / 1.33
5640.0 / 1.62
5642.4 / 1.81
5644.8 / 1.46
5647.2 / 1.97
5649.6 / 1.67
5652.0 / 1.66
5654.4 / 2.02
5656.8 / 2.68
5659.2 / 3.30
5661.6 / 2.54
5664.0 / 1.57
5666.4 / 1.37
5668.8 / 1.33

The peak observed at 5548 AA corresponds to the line H-beta 4861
